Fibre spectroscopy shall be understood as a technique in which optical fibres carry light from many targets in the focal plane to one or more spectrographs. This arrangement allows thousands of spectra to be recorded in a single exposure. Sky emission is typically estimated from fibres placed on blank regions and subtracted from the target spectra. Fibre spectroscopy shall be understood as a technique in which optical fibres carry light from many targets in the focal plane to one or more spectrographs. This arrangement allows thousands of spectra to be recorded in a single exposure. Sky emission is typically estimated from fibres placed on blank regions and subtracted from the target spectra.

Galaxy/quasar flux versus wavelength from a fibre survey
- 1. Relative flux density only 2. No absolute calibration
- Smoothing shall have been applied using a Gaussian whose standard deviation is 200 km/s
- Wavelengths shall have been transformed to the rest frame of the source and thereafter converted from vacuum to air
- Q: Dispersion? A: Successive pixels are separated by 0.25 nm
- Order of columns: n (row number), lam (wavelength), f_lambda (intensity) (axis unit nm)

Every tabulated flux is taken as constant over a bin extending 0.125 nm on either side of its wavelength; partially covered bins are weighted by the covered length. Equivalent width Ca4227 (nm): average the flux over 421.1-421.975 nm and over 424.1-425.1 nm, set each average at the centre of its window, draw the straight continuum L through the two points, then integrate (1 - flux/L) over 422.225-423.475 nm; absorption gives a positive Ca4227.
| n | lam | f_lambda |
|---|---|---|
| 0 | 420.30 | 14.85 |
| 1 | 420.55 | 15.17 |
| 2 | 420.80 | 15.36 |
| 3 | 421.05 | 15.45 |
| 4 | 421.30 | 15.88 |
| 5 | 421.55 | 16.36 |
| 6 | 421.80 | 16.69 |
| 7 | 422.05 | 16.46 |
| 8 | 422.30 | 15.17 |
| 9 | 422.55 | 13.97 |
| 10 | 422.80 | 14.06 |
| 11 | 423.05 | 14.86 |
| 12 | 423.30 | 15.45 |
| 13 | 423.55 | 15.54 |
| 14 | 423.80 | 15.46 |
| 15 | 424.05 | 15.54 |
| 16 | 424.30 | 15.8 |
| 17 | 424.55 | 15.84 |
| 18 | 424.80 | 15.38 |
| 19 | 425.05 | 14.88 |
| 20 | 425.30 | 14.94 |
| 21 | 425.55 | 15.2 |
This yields 0.095 nm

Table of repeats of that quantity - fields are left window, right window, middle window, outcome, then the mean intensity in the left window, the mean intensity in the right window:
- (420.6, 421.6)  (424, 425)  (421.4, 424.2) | 0.04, 15.7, 15.6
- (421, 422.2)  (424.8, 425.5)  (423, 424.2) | 0.01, 16.2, 15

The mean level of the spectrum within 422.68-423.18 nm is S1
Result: 14.5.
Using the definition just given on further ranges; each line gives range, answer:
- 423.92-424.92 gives 15.6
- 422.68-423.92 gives 15.1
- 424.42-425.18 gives 15.4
